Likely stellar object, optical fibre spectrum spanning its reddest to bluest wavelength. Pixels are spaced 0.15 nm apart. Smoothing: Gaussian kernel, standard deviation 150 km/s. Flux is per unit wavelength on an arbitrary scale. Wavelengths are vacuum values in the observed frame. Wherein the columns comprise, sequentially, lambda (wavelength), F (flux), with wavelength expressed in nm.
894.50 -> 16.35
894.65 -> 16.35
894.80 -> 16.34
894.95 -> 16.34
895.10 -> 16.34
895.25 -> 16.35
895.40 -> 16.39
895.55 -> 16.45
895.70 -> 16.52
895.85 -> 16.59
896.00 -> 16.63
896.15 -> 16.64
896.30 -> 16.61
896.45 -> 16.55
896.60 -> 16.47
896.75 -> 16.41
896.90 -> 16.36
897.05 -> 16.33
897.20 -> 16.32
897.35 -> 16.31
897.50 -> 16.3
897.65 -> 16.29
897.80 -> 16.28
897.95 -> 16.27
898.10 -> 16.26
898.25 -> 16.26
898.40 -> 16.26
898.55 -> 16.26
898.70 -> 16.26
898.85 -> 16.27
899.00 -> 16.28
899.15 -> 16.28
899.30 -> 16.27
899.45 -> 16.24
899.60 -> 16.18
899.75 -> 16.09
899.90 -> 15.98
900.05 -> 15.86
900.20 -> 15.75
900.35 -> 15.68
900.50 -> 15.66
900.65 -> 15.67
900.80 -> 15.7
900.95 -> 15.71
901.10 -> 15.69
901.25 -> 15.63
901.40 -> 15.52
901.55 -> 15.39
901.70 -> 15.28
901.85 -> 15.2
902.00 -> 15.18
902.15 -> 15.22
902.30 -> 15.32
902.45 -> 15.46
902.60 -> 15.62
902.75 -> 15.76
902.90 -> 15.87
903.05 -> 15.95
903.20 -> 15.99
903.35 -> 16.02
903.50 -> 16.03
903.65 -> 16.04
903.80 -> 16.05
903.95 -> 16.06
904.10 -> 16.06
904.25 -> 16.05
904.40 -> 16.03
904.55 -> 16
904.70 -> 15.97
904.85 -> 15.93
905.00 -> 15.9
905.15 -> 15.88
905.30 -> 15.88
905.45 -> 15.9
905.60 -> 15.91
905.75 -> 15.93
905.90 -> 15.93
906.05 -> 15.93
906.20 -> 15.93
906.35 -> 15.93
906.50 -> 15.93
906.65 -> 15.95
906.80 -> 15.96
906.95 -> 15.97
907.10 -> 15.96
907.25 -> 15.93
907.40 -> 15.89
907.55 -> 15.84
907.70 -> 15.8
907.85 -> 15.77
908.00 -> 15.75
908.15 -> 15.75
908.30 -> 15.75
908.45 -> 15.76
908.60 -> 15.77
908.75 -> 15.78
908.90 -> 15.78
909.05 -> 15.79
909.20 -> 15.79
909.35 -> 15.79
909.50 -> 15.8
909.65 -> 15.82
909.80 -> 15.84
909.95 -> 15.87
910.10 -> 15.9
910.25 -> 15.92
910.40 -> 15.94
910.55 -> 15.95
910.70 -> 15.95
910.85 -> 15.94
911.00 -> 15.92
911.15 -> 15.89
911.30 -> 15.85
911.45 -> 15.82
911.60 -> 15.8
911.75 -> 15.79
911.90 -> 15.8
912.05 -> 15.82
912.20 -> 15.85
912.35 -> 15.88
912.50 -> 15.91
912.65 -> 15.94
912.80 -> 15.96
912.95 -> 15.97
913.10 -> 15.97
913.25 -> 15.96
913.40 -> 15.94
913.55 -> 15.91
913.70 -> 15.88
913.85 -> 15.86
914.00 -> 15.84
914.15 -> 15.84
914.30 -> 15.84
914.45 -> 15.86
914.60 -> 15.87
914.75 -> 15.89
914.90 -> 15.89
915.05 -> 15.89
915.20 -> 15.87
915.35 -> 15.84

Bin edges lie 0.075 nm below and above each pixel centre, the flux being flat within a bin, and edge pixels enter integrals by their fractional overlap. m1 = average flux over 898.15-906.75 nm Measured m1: 15.9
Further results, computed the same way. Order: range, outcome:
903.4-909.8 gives 15.9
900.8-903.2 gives 15.5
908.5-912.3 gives 15.8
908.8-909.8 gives 15.8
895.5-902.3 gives 16.1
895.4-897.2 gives 16.5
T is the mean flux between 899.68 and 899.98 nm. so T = 16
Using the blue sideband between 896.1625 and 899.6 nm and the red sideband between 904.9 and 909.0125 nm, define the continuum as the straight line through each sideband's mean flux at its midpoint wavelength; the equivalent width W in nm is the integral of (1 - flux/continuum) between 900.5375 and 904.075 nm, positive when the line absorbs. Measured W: 0.09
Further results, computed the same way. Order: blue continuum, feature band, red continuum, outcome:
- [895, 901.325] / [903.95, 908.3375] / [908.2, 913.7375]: 0.02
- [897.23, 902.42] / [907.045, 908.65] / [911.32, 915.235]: 0.01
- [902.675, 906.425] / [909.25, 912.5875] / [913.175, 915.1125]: 0.01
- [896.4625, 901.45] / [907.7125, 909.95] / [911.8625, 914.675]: 0.02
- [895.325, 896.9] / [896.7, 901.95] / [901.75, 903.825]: 0.04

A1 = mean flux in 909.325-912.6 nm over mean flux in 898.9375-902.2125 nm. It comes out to 1.0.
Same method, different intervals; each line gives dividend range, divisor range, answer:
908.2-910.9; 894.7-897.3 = 0.96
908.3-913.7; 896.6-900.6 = 0.98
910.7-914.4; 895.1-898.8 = 0.97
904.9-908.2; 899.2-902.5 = 1.01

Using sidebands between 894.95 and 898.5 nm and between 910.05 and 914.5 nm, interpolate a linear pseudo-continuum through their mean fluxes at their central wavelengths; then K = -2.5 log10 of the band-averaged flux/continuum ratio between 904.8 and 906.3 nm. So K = 0.01 mag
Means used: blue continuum 16.4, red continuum 15.9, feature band 15.9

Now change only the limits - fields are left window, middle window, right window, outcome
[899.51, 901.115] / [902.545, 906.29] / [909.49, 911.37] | -0.01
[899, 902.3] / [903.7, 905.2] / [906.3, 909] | -0.01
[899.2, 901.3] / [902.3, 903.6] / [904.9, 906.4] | 0.01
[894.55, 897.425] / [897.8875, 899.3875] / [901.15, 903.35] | -0.01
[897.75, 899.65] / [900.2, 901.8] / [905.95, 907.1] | 0.04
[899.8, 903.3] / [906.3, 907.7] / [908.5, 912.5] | -0.01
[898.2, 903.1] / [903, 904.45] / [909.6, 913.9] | -0.01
